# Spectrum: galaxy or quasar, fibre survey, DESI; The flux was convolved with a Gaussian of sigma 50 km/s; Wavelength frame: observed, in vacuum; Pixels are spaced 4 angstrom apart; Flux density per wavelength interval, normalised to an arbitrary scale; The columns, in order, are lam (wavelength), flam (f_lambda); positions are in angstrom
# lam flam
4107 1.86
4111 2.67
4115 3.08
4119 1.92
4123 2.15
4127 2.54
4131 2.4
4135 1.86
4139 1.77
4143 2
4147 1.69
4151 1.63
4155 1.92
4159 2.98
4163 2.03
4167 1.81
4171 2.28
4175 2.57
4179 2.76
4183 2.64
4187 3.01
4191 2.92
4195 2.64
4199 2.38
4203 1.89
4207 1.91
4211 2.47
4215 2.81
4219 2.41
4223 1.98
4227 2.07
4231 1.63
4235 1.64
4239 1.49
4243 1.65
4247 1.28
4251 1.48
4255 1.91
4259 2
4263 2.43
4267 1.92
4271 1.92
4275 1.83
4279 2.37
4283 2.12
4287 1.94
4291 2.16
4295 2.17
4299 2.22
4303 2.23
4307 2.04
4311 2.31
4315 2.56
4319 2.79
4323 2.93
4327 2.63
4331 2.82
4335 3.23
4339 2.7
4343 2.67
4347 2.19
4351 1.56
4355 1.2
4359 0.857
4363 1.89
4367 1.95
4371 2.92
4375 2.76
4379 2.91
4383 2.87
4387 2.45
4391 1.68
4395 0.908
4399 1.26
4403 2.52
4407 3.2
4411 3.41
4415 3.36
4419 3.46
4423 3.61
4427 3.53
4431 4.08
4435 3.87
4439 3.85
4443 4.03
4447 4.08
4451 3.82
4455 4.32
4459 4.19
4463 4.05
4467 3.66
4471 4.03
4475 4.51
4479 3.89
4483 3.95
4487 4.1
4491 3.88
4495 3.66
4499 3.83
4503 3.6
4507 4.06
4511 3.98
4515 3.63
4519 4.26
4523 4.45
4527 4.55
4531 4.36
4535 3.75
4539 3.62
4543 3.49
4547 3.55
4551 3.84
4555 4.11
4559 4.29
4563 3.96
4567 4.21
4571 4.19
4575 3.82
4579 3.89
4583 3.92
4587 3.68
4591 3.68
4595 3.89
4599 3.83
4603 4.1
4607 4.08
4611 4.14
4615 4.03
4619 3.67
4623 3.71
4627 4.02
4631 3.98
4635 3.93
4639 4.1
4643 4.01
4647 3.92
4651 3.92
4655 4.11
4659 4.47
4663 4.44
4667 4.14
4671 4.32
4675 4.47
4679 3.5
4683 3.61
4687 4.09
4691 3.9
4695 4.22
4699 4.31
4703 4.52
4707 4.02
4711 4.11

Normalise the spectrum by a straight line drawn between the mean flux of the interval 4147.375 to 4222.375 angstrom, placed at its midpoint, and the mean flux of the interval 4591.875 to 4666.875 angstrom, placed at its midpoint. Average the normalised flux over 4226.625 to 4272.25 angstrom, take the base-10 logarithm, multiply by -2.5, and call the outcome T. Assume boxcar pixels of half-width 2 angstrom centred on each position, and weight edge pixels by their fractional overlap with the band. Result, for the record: 0.421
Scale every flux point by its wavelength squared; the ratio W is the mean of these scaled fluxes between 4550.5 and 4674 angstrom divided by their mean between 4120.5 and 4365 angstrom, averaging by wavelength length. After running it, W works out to 2.19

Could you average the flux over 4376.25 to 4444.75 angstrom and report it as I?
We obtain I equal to 2.99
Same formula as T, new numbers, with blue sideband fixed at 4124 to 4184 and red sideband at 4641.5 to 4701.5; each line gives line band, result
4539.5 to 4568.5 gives -0.067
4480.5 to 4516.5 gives -0.119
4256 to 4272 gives 0.245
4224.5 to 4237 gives 0.349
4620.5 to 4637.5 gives 0.009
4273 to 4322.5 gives 0.206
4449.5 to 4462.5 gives -0.239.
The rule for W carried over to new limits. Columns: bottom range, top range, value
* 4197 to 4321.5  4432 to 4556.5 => 2.13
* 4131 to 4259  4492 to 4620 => 2.20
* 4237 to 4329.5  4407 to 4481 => 1.97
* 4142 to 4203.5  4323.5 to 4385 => 1.10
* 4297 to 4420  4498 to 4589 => 1.80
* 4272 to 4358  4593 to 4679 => 2.04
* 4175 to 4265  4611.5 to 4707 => 2.29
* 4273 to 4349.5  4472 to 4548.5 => 1.79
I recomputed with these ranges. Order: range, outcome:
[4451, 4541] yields 4.01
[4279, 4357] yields 2.34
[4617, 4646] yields 3.92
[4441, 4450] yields 4.03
